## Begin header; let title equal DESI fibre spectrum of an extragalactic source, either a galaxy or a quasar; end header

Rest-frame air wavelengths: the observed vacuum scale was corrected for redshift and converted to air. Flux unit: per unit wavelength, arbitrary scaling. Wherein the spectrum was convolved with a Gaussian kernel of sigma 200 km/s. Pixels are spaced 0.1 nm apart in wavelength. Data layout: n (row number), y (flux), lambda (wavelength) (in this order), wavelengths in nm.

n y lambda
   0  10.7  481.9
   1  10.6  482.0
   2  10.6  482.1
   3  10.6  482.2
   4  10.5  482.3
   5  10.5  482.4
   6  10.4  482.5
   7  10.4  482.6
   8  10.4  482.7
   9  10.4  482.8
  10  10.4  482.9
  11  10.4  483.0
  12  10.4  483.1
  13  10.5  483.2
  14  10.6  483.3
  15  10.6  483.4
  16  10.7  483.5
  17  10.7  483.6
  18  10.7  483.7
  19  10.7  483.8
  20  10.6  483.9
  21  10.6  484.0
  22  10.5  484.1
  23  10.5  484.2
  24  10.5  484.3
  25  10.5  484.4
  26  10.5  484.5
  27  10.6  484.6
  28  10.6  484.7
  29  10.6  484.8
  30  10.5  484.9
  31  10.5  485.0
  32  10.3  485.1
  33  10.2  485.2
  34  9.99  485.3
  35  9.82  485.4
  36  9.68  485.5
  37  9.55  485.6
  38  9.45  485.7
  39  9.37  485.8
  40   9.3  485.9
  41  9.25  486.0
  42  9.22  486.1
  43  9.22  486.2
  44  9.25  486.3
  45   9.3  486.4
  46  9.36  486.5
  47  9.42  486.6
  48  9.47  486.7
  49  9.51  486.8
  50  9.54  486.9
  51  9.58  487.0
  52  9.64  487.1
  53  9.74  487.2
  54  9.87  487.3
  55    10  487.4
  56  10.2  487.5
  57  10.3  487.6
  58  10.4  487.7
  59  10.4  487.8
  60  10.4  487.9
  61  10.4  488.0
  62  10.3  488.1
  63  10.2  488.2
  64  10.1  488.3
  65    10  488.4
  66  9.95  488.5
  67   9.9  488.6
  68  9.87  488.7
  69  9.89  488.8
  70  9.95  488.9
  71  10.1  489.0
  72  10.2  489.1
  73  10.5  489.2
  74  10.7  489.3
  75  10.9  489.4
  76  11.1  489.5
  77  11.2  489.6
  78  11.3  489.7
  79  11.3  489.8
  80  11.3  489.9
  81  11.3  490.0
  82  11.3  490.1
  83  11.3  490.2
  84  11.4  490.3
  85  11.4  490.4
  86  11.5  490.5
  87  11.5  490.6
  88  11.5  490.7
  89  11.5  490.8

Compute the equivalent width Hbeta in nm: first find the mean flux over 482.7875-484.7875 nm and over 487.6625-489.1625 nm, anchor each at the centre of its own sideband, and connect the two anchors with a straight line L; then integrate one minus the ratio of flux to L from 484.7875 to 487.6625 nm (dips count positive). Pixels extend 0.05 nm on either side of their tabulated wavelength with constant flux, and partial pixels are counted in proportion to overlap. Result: 0.171 nm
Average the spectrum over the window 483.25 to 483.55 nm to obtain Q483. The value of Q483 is 10.6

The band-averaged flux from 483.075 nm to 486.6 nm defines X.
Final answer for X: 10.1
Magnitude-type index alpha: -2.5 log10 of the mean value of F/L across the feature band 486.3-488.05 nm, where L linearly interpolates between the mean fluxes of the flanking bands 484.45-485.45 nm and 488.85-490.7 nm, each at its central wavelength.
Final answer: 0.088 mag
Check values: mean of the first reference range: 10.4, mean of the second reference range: 11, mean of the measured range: 9.84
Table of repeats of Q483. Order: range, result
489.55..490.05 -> 11.3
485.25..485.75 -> 9.7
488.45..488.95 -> 9.91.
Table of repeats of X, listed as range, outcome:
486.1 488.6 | 9.84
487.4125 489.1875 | 10.2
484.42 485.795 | 10.2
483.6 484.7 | 10.6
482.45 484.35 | 10.5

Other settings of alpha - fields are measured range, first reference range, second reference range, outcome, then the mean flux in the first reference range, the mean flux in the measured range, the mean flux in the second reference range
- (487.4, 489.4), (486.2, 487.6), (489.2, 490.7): 0.020 mag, 9.62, 10.2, 11.2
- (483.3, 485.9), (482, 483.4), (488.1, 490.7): 0.024 mag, 10.5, 10.3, 10.7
